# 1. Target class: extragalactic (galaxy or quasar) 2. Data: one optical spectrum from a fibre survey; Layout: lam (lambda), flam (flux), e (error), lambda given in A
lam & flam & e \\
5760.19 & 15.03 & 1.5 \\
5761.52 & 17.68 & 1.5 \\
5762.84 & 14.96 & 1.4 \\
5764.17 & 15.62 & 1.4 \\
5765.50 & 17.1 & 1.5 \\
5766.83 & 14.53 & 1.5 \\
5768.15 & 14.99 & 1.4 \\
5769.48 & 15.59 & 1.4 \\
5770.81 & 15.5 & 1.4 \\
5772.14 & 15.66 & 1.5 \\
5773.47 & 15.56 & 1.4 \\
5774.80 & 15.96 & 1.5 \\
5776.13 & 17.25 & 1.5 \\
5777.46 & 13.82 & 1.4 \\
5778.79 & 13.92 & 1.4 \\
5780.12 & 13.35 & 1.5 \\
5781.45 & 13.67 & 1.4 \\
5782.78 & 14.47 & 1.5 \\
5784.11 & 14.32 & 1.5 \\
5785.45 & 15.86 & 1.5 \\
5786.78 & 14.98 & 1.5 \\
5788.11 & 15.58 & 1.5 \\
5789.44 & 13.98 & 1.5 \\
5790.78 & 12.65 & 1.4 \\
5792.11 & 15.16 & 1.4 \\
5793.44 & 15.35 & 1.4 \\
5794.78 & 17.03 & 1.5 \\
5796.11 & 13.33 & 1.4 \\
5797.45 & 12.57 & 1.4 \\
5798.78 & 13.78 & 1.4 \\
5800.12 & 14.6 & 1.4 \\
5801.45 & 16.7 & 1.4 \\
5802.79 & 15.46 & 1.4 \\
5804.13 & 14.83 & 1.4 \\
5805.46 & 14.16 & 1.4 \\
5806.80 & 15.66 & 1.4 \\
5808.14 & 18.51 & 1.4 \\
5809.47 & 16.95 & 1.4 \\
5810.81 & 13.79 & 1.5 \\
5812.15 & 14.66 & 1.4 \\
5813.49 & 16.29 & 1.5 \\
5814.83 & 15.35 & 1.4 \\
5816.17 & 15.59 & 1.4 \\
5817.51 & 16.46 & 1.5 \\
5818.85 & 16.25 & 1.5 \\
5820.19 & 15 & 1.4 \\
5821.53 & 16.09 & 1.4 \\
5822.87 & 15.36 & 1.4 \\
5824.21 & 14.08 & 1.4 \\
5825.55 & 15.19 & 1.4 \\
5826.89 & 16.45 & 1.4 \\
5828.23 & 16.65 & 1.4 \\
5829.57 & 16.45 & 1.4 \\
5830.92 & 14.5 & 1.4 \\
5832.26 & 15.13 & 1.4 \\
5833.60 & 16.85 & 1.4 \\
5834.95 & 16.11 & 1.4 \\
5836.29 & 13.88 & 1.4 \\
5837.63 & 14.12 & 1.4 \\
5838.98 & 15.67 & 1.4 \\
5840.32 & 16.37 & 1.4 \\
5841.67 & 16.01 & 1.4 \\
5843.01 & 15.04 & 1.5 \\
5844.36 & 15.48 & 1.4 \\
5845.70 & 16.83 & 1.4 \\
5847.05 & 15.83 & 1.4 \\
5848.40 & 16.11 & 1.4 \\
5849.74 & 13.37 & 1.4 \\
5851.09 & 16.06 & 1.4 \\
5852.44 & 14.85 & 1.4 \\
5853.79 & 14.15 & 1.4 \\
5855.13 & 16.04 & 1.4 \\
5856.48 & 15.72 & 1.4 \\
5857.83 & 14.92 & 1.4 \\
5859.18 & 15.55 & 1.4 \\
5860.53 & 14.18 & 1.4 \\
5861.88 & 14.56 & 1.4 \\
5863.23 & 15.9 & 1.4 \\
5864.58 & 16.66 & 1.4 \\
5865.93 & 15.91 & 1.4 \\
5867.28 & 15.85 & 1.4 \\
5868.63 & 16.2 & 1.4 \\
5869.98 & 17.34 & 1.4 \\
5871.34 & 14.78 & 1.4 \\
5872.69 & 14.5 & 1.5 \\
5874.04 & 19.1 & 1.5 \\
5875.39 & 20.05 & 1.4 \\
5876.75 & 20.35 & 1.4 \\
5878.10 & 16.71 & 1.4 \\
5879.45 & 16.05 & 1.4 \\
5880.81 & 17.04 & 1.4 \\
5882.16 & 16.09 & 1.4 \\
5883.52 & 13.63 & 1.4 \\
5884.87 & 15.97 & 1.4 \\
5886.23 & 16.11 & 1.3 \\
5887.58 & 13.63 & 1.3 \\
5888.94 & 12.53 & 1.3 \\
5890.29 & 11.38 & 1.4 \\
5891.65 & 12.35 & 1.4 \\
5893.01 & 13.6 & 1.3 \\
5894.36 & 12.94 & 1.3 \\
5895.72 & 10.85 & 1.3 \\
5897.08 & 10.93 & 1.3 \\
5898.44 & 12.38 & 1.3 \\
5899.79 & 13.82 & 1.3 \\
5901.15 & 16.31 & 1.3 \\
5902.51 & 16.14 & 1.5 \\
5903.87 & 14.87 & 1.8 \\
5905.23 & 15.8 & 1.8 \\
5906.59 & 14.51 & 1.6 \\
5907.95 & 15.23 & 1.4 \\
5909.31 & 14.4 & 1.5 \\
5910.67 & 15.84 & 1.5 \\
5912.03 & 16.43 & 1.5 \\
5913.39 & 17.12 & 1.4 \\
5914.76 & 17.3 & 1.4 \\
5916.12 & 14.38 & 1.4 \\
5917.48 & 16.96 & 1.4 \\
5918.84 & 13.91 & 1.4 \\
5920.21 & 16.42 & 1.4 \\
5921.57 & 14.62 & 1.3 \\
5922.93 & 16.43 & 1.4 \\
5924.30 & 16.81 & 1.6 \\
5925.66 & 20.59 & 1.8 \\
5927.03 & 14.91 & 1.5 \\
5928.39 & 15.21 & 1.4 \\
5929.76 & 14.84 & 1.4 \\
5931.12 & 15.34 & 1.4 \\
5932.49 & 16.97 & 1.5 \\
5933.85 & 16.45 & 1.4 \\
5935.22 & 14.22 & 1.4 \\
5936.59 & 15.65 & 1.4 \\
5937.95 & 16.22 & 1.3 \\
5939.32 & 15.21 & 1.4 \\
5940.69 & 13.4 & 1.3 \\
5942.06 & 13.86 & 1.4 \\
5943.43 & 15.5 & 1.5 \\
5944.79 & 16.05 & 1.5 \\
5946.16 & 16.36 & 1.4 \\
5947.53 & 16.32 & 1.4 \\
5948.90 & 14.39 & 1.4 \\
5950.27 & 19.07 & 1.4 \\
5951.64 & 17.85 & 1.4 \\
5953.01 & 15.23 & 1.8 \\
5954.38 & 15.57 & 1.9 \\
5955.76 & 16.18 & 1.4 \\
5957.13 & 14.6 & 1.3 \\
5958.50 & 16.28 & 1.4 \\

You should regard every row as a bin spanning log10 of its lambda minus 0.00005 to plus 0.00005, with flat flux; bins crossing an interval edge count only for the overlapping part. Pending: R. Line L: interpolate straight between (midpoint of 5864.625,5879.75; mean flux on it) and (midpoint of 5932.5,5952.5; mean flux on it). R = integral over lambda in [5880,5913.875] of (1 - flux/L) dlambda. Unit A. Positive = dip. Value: 4.5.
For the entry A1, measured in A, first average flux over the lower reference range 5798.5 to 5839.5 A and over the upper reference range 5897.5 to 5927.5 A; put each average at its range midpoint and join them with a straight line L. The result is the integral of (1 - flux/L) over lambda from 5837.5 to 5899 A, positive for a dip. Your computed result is 1.4 A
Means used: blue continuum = 15.5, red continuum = 15.7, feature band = 15.2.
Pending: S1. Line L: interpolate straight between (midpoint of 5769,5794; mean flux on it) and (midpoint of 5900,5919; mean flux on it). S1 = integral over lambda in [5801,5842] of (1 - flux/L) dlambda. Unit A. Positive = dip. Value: -1.38 A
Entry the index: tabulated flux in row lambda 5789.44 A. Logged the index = 13.98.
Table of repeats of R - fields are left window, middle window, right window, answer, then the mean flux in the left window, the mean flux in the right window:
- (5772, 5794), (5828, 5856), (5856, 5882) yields 0.7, 14.8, 16.4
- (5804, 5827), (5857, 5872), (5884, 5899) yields -1.9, 15.6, 13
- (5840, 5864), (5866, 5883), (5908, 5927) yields -1.4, 15.4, 16.2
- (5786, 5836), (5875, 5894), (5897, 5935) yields 0.3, 15.3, 15.6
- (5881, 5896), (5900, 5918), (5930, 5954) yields -1.5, 13.7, 15.8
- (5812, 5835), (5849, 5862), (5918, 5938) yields 0.7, 15.7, 15.9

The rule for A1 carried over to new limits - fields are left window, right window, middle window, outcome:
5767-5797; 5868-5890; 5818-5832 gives -0.1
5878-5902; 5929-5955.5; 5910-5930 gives -1.6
